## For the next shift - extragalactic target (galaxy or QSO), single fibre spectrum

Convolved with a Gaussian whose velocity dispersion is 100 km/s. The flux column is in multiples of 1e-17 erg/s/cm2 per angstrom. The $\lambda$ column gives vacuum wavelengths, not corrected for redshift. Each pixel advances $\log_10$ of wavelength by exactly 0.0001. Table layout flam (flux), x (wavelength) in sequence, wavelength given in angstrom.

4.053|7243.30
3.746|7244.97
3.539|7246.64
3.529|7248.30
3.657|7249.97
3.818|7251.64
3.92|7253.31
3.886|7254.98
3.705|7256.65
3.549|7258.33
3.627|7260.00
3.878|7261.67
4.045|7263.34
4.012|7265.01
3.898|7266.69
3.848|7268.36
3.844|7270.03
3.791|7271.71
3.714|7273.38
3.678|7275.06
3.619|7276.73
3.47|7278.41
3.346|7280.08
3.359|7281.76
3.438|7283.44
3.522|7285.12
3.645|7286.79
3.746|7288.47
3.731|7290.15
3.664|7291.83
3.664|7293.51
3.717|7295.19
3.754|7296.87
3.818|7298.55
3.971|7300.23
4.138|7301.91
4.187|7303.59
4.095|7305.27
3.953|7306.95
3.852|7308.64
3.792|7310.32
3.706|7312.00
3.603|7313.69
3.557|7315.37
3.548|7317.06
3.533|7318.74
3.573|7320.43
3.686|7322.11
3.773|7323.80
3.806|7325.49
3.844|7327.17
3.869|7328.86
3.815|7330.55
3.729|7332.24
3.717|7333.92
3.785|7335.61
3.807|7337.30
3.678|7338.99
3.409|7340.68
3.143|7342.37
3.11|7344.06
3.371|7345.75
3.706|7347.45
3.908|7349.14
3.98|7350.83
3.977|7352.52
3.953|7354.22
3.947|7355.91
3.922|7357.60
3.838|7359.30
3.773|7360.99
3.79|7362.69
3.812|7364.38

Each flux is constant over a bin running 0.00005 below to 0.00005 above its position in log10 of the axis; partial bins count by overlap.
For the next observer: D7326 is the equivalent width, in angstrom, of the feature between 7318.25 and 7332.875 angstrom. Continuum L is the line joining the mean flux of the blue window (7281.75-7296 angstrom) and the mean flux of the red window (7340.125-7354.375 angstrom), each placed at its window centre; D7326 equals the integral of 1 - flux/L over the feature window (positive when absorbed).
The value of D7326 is -0.53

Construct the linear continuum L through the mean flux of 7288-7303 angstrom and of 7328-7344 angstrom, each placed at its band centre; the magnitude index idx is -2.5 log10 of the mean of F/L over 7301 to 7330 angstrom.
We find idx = -0.02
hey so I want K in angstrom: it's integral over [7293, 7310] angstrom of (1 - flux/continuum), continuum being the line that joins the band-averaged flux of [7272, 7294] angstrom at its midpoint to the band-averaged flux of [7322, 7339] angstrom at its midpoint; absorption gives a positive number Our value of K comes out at -1.2 angstrom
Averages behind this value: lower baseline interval 3.59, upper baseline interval 3.78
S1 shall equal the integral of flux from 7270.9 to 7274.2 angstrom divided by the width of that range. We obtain 3.76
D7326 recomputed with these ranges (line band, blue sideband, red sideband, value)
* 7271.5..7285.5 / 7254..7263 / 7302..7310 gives 1.2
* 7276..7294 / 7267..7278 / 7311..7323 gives 0.7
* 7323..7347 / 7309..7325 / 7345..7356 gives 0.7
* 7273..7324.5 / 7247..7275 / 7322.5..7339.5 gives 1.1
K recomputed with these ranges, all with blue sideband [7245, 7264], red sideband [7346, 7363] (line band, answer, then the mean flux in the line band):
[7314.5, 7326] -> 0.56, 3.63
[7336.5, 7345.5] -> 0.99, 3.42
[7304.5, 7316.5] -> 0.07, 3.78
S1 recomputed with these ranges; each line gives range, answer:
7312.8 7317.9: 3.57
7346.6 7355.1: 3.9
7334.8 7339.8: 3.76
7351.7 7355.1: 3.96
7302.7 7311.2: 3.98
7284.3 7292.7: 3.66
